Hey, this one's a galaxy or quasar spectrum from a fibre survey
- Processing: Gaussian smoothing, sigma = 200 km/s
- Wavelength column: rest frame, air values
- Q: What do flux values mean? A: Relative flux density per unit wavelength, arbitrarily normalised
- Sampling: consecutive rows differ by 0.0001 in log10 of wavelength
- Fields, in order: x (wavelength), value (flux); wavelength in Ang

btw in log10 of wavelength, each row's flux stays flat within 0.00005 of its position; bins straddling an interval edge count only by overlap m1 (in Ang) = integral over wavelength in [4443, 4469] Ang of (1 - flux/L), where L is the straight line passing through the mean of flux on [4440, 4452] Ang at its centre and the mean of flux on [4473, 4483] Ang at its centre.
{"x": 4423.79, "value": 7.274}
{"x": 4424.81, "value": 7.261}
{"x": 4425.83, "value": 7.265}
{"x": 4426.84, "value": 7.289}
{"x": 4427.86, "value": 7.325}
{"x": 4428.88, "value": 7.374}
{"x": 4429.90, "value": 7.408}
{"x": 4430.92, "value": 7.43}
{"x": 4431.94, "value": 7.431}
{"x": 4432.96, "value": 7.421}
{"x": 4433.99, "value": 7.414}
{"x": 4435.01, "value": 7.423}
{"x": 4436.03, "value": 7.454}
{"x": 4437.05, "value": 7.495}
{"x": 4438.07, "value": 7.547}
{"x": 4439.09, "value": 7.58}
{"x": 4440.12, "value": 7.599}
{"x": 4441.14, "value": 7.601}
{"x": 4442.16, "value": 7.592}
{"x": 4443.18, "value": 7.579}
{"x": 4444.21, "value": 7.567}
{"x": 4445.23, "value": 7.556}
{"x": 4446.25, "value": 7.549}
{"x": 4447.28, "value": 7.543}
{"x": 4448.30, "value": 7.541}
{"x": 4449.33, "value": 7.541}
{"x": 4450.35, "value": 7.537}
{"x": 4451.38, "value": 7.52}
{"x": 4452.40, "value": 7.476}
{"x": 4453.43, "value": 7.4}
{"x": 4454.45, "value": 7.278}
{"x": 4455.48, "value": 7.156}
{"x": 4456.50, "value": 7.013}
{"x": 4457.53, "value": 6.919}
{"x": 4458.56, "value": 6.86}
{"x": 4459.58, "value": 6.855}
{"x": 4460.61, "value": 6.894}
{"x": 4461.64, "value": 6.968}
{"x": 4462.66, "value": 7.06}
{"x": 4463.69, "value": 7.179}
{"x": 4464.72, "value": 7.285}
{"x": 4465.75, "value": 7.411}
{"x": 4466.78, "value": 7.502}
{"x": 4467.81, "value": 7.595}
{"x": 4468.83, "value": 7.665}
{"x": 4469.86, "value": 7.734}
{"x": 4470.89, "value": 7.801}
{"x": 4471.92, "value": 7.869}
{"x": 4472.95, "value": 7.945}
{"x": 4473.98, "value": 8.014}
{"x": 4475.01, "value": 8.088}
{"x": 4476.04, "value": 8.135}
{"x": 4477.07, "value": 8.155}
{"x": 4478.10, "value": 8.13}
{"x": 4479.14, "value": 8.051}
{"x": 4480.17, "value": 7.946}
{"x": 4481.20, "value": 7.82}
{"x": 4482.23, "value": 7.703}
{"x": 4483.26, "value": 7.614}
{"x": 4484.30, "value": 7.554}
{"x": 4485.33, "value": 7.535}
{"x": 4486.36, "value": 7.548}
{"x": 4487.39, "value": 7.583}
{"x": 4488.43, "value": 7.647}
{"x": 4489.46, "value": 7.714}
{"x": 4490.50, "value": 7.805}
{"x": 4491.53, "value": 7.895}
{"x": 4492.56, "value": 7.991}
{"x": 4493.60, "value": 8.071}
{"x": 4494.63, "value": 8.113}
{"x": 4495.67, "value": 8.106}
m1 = 1.3 Ang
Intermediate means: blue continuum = 7.56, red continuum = 7.99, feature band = 7.32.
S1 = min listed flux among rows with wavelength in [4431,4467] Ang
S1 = 6.855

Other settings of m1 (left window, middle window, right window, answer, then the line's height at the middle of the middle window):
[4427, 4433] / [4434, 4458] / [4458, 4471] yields -0.38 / 7.34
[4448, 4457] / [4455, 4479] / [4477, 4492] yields 0.20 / 7.56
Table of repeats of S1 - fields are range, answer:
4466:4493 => 7.502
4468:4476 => 7.665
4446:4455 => 7.278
